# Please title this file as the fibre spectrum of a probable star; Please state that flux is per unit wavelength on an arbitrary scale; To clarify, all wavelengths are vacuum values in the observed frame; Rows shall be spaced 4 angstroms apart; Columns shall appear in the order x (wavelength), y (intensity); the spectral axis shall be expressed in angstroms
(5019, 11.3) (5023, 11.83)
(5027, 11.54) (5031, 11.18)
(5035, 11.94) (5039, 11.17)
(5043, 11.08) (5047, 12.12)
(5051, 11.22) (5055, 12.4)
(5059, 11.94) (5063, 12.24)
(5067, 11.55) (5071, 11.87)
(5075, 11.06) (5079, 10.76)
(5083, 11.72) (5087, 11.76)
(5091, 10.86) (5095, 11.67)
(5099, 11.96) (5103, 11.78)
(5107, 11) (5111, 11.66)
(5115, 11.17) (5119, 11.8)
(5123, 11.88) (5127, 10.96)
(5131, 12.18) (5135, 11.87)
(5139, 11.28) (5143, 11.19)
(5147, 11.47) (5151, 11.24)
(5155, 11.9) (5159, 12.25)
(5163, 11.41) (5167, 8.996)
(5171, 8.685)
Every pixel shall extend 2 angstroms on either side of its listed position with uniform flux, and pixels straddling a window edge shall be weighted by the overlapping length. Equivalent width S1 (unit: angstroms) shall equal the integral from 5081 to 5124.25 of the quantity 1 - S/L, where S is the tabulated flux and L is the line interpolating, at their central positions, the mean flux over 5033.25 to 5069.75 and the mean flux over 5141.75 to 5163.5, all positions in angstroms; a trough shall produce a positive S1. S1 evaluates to 0.4 angstroms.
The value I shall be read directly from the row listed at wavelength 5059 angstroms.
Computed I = 11.94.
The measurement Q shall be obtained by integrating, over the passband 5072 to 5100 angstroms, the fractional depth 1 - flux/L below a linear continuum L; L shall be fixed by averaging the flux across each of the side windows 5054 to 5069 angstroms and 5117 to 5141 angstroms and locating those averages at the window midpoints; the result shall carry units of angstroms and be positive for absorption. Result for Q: 1.1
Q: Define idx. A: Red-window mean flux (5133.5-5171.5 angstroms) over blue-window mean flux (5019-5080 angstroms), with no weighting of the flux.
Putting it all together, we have 0.96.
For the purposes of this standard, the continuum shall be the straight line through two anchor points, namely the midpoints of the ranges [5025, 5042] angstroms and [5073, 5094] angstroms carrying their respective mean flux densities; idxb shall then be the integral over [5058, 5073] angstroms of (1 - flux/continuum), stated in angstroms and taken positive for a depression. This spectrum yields -0.77 angstroms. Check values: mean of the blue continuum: 11.4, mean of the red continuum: 11.3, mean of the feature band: 11.9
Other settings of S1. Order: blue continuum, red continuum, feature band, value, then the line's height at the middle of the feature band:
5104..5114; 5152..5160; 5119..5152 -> 0.4 angstroms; 11.7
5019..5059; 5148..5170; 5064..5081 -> 0.1 angstroms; 11.5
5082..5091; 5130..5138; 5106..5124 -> 0.4 angstroms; 11.8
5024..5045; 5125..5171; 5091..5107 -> -0.4 angstroms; 11.3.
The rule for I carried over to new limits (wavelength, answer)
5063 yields 12.24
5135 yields 11.87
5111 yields 11.66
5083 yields 11.72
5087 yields 11.76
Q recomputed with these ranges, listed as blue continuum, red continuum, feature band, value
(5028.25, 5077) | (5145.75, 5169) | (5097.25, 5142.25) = -0.87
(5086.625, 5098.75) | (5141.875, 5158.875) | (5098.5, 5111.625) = -0.08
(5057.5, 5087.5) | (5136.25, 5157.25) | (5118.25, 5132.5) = -0.24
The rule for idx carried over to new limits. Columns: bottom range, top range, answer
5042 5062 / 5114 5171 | 0.96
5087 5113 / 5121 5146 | 1.00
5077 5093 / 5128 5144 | 1.03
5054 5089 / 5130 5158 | 0.99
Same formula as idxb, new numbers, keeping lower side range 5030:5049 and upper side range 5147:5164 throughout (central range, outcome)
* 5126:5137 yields -0.1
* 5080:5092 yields 0.2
